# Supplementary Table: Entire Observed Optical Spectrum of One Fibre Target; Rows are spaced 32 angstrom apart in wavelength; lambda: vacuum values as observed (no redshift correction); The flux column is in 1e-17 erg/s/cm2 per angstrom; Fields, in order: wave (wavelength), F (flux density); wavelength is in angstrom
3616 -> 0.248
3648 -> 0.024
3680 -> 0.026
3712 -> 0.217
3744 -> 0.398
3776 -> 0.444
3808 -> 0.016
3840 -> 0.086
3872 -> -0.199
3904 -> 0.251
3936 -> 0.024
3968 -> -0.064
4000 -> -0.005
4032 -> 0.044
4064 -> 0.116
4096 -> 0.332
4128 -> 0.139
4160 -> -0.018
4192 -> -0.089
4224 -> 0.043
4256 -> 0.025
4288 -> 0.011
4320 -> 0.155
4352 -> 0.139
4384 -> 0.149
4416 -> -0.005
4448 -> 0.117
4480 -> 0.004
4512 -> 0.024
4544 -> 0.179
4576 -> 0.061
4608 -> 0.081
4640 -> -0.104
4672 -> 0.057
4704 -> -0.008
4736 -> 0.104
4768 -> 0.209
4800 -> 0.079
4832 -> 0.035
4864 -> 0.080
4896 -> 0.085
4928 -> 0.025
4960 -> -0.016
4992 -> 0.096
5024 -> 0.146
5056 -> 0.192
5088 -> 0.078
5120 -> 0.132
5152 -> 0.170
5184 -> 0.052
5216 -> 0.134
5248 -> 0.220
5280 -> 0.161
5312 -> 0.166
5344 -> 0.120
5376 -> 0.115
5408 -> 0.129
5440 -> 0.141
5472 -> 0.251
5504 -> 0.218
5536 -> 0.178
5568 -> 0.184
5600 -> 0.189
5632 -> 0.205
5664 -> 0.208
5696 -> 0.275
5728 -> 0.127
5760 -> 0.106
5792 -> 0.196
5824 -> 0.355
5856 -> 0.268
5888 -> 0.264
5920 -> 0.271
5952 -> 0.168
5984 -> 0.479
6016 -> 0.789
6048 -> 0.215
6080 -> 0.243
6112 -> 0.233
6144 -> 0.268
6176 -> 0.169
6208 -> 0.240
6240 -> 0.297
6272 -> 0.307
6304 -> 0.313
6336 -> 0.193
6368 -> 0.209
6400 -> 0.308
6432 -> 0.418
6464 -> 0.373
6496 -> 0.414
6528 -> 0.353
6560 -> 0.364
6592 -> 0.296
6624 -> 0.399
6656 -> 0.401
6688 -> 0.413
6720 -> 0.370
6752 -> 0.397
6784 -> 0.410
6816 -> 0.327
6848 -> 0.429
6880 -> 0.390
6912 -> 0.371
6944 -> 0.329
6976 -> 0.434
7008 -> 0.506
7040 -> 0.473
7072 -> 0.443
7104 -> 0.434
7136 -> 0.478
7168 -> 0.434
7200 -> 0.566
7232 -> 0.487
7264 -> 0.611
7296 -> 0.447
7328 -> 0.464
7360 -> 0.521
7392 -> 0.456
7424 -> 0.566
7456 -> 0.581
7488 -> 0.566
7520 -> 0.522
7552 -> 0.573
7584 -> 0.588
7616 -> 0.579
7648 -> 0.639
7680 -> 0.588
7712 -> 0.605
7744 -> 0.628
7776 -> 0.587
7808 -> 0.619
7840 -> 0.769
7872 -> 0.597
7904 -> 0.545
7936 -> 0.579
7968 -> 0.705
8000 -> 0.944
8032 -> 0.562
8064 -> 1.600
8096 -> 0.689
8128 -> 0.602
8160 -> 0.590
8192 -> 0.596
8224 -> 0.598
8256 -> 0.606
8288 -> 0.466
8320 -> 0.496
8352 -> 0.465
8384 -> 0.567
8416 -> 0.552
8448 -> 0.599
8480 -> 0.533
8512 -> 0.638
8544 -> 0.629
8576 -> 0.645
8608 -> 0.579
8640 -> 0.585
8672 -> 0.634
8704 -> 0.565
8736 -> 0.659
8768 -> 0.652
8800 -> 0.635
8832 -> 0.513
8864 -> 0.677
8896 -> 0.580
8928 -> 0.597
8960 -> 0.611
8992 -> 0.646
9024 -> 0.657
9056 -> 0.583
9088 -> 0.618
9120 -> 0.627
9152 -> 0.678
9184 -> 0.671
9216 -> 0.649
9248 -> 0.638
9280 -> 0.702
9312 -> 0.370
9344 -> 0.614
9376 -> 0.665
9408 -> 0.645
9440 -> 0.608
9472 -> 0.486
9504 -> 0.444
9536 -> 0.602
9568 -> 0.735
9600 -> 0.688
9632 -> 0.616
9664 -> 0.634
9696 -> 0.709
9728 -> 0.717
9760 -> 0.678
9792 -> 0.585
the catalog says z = 0.61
